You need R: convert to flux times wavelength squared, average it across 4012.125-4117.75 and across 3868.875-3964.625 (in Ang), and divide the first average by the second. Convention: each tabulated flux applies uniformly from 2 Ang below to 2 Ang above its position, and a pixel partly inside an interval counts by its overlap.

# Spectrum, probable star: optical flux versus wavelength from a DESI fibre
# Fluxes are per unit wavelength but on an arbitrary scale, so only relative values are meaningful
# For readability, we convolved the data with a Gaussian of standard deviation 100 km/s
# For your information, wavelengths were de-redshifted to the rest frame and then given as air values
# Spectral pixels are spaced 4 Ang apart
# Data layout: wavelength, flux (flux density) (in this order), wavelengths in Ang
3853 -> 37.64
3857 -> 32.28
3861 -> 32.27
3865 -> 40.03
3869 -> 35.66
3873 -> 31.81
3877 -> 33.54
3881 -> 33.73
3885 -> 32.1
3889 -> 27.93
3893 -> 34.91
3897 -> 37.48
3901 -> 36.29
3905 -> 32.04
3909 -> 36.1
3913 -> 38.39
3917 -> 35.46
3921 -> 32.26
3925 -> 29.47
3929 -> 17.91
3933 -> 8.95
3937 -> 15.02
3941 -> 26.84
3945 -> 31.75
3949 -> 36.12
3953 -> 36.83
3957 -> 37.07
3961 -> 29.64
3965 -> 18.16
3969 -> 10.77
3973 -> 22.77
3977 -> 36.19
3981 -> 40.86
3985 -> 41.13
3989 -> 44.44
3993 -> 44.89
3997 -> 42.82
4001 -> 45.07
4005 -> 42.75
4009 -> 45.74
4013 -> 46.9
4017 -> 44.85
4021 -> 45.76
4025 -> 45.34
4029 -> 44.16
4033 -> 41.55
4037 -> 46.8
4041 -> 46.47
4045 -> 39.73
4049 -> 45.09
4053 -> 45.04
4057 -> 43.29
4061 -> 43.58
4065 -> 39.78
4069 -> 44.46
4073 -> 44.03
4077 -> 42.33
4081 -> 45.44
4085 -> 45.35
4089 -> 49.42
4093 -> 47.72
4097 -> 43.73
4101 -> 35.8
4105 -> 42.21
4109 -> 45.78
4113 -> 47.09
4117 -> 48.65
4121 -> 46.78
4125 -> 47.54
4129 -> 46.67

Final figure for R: 1.55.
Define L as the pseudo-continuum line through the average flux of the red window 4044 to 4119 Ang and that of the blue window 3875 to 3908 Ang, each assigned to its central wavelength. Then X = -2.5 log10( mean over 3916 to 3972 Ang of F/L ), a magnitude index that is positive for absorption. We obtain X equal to 0.37 mag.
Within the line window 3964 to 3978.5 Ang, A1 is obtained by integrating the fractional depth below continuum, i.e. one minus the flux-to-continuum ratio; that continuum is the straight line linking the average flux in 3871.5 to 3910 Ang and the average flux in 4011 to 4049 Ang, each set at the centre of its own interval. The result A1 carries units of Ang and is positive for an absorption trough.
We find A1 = 6.63 Ang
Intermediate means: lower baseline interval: 33.6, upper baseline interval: 44.6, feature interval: 21.7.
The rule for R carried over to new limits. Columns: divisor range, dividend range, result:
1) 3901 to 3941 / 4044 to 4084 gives 1.69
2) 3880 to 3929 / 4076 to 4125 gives 1.50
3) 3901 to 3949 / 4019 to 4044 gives 1.67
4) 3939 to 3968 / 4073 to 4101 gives 1.59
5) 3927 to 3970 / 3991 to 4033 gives 1.86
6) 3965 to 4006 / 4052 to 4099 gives 1.29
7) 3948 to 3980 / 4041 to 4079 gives 1.59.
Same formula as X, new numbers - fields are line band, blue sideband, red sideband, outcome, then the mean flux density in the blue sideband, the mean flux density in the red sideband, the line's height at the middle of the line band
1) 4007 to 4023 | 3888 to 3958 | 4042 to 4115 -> -0.19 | 30.5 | 43.9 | 38.5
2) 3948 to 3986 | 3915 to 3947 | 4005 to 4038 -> 0.07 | 24.7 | 44.9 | 32.8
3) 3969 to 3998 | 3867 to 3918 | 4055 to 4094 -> 0.07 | 34.2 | 44.5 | 39.3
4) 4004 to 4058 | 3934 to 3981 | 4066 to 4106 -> -0.21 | 27.6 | 44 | 37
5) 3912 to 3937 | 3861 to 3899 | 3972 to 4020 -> 0.39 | 34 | 42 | 37.1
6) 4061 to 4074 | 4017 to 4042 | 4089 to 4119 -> 0.05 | 44.9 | 44.8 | 44.8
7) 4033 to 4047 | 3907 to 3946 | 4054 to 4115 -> -0.12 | 27.1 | 44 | 39.3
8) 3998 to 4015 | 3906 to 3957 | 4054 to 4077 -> -0.21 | 29.1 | 43.1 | 36.9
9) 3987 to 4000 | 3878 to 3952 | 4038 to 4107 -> -0.19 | 30.3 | 43.8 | 37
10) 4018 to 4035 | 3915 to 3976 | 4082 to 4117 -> -0.23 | 26.1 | 44.9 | 36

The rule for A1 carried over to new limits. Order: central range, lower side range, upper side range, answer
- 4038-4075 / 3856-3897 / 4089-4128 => -0.79 Ang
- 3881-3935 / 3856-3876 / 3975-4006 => 8.93 Ang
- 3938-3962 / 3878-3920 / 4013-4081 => 3.37 Ang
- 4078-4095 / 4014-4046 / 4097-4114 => -1.43 Ang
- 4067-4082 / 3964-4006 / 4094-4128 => -0.63 Ang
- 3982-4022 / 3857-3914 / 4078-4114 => -4.31 Ang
